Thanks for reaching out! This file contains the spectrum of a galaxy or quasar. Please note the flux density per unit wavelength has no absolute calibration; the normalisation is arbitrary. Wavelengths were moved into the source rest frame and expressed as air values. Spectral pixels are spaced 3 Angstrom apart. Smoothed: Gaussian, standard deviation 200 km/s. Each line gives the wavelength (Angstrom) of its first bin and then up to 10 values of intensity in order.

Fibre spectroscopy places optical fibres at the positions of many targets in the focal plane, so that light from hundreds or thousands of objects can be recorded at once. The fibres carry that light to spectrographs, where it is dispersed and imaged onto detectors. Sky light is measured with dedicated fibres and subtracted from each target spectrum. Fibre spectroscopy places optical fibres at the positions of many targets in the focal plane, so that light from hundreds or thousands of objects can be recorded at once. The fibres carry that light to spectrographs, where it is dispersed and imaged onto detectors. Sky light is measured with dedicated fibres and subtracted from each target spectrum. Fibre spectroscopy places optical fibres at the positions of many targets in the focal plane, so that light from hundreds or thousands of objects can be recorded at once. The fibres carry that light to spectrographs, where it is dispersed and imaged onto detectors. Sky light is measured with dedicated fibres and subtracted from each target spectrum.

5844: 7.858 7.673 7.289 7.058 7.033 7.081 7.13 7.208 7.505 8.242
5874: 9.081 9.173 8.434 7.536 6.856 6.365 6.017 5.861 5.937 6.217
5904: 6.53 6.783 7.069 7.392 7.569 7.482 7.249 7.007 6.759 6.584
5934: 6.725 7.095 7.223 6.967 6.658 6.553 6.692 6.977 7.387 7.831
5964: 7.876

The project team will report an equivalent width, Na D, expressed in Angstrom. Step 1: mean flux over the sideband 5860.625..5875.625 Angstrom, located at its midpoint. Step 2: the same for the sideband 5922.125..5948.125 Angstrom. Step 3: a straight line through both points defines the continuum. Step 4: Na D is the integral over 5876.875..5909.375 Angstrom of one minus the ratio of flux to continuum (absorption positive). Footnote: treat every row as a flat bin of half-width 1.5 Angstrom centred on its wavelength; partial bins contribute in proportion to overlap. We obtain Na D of 3.08 Angstrom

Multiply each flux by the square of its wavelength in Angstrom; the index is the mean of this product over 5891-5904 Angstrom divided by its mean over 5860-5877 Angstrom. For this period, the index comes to 0.77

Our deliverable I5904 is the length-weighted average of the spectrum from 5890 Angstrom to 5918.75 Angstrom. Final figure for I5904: 6.63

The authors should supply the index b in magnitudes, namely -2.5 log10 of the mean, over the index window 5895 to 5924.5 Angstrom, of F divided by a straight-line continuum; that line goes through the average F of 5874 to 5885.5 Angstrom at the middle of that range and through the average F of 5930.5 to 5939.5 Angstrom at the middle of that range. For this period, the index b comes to 0.10 mag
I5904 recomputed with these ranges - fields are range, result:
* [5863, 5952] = 7.1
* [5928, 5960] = 6.89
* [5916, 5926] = 7.31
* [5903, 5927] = 7.14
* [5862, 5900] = 7.33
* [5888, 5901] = 6.05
